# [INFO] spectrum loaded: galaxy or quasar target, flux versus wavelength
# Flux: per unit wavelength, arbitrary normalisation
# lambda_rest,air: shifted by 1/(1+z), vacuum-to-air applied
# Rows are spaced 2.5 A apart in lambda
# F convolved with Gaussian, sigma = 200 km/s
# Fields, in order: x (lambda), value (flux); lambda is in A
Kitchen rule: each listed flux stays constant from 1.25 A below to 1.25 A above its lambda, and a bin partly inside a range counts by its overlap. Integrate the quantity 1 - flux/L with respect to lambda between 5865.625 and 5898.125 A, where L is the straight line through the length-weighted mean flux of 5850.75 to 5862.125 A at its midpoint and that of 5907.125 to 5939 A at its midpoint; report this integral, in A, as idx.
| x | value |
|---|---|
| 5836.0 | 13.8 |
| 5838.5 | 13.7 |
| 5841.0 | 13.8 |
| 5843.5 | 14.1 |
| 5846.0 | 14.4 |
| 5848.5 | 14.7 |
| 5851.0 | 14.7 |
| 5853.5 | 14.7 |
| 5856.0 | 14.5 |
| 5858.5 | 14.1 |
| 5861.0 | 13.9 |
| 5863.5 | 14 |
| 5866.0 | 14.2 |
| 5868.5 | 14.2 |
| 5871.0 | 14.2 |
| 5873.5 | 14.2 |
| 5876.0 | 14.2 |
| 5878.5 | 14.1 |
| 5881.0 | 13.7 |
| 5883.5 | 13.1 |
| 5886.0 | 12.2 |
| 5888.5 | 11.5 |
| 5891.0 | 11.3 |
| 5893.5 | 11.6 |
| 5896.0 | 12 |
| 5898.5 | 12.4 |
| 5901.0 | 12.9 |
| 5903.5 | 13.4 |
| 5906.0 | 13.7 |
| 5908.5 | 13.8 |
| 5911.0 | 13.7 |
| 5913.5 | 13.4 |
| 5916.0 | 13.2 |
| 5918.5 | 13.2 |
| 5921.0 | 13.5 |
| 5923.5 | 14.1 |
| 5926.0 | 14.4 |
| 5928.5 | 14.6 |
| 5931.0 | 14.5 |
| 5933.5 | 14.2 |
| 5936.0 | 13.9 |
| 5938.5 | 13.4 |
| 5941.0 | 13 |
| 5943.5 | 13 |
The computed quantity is 2.5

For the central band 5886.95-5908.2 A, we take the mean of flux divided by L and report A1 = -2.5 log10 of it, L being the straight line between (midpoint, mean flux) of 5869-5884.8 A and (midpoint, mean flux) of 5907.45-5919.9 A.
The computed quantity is 0.10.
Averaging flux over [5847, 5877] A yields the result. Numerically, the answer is 14.3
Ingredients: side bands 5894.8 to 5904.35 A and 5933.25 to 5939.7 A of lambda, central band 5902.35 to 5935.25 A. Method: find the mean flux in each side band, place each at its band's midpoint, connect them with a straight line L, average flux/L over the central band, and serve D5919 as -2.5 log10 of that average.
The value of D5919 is -0.05 mag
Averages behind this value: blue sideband 12.6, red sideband 13.8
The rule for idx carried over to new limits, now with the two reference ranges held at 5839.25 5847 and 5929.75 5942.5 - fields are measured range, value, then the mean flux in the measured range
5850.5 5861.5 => -0.3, 14.4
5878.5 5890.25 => 1.0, 12.7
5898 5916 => 0.7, 13.4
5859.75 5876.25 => -0.2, 14.1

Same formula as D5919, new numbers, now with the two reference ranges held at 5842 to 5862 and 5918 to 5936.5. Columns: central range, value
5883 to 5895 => 0.20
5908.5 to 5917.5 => 0.05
